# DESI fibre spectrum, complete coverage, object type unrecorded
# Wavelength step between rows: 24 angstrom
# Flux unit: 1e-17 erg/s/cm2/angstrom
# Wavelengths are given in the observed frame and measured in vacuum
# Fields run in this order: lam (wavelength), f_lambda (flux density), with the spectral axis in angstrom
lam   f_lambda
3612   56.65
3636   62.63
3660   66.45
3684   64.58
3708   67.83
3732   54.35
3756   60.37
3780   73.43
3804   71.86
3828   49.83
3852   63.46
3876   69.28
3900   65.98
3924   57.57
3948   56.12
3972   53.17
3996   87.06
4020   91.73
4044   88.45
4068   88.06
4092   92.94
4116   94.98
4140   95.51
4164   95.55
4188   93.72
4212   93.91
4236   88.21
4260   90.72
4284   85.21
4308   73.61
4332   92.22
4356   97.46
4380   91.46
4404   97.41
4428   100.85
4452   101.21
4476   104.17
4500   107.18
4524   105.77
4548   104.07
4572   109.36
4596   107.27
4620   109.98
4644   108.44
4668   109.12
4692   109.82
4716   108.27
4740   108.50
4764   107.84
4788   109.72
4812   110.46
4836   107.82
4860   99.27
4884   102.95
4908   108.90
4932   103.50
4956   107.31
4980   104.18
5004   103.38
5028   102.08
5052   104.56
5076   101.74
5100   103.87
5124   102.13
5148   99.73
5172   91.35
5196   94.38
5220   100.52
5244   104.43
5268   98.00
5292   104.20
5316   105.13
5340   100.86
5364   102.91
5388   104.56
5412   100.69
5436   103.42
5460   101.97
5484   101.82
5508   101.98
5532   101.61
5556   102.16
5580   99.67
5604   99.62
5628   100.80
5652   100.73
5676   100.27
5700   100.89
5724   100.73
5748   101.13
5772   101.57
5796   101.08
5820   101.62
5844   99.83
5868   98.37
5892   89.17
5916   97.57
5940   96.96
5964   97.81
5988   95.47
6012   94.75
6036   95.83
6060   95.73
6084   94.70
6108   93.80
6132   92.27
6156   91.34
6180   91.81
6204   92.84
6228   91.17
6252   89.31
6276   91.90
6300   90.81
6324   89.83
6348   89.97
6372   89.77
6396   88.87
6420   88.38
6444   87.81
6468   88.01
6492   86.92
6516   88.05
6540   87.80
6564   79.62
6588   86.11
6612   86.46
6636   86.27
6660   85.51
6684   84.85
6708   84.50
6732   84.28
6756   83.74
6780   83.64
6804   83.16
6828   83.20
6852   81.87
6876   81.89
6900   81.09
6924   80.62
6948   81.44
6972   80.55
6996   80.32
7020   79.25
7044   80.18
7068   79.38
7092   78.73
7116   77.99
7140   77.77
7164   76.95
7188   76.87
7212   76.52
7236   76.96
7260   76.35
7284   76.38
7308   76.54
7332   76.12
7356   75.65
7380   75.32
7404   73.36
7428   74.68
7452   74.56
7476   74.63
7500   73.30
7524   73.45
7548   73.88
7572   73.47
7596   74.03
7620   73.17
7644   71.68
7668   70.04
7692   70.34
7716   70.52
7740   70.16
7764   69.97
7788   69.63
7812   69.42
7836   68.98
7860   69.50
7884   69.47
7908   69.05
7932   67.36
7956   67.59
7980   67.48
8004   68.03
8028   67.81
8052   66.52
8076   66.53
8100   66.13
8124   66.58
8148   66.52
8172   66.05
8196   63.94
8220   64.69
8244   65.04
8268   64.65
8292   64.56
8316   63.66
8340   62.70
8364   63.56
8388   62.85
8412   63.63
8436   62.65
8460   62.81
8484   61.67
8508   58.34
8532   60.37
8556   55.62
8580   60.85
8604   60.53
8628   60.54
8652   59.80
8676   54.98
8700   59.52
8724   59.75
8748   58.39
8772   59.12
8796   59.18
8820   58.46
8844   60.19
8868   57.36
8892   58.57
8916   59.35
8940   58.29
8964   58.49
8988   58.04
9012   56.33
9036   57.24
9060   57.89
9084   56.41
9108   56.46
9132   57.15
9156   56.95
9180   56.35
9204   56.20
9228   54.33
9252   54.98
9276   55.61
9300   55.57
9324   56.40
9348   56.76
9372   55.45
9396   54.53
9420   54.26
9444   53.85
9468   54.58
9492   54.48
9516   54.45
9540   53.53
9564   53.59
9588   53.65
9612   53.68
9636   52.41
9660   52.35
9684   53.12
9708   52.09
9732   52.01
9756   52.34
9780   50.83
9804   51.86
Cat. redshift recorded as 0.000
